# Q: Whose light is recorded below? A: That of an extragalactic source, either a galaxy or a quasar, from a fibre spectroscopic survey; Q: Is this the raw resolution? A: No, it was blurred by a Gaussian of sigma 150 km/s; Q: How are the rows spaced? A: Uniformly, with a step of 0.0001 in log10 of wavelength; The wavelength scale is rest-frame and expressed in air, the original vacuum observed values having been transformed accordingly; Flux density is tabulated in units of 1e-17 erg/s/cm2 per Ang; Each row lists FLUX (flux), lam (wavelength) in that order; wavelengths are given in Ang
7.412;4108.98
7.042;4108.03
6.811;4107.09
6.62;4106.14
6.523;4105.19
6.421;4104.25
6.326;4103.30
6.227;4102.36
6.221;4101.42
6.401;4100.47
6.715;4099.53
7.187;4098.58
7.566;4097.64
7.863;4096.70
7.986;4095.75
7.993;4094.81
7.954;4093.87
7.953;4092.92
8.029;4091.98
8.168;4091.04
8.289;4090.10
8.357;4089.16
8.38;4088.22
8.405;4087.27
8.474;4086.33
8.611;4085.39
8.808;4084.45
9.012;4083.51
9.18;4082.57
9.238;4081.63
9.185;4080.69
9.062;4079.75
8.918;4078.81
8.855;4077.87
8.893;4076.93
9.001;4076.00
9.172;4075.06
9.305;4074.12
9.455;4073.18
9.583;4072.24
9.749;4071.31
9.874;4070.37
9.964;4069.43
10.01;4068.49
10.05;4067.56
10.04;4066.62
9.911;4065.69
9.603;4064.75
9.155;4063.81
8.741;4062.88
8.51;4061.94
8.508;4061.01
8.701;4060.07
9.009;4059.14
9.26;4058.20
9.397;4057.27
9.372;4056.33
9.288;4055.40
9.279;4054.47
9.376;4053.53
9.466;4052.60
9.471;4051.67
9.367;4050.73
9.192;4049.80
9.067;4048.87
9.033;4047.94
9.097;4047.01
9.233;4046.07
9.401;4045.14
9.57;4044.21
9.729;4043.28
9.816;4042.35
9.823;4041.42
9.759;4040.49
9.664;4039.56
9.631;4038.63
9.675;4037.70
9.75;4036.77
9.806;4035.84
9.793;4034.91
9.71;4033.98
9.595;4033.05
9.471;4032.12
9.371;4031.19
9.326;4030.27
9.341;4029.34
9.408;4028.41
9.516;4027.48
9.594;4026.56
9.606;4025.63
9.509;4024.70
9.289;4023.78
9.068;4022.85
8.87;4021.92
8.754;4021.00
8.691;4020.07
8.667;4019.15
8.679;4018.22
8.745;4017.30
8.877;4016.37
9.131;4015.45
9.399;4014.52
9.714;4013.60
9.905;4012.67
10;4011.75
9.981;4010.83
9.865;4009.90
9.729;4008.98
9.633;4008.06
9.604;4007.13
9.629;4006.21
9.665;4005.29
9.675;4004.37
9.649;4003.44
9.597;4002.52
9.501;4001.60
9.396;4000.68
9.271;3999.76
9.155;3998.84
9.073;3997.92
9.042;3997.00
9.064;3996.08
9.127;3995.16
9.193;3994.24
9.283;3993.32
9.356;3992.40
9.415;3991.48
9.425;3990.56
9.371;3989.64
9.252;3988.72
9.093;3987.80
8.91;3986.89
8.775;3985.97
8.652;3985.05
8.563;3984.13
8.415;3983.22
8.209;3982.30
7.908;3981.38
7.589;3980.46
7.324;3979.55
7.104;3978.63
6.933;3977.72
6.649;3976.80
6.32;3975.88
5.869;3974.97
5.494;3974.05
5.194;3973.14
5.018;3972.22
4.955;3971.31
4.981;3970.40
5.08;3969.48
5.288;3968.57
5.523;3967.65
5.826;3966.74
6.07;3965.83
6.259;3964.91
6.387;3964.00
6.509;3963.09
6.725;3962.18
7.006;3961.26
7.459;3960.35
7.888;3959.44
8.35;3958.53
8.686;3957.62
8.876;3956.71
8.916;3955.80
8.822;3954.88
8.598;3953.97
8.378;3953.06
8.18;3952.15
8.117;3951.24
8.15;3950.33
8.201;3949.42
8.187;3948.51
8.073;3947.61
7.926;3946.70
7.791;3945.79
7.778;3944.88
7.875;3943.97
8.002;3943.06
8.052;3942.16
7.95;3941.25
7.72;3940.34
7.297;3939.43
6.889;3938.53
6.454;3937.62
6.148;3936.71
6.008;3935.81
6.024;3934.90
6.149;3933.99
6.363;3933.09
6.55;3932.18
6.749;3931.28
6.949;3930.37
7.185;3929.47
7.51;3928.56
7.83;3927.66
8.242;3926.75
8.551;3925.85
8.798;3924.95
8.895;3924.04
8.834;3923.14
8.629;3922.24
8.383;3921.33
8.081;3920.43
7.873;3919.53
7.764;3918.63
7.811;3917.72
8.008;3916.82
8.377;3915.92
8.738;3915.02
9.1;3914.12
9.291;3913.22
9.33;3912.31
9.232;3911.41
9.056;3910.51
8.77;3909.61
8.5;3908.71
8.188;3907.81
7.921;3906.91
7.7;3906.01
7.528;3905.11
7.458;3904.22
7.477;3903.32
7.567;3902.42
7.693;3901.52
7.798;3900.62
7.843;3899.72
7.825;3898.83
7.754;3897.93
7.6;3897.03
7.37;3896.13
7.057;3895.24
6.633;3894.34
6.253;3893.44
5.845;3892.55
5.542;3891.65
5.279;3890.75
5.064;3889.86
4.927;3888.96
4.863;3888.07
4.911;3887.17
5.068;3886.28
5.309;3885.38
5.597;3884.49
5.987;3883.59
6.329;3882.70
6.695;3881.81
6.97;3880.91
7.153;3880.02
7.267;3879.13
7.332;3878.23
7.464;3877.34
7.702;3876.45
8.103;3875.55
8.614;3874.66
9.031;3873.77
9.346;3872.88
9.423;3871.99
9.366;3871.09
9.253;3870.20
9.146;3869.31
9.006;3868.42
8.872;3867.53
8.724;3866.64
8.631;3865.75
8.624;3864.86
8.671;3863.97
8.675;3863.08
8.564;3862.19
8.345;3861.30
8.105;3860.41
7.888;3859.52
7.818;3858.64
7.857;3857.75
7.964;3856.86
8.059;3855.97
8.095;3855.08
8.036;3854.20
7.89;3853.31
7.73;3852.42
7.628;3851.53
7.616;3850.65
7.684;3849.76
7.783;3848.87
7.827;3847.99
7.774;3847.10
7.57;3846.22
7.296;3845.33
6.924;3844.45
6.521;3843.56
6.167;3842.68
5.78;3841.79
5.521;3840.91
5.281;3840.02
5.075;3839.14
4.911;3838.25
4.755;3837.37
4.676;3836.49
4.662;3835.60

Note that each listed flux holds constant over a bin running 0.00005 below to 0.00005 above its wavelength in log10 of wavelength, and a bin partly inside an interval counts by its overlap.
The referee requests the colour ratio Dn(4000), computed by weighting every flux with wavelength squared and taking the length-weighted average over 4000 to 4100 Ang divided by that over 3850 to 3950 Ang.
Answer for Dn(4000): 1.29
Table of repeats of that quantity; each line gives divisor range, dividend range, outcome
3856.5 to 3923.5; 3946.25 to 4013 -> 1.10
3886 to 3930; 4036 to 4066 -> 1.32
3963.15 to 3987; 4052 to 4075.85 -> 1.48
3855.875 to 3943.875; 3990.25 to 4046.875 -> 1.31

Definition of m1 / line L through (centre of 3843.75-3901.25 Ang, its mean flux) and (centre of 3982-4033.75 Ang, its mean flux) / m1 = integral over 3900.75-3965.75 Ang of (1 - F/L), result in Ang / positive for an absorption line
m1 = 3.5 Ang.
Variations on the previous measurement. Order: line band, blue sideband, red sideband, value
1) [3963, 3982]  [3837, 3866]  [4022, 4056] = 5.7 Ang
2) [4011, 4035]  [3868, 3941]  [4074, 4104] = -4.2 Ang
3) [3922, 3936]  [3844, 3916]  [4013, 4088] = 1.1 Ang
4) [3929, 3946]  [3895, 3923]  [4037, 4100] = 2.6 Ang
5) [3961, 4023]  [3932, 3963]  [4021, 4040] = 3.4 Ang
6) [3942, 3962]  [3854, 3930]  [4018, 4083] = 0.6 Ang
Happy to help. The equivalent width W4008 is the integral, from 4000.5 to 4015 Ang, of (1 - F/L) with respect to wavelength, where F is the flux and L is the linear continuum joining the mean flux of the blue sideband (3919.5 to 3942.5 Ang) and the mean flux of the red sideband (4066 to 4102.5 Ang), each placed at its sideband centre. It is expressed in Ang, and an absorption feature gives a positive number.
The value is -3.01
